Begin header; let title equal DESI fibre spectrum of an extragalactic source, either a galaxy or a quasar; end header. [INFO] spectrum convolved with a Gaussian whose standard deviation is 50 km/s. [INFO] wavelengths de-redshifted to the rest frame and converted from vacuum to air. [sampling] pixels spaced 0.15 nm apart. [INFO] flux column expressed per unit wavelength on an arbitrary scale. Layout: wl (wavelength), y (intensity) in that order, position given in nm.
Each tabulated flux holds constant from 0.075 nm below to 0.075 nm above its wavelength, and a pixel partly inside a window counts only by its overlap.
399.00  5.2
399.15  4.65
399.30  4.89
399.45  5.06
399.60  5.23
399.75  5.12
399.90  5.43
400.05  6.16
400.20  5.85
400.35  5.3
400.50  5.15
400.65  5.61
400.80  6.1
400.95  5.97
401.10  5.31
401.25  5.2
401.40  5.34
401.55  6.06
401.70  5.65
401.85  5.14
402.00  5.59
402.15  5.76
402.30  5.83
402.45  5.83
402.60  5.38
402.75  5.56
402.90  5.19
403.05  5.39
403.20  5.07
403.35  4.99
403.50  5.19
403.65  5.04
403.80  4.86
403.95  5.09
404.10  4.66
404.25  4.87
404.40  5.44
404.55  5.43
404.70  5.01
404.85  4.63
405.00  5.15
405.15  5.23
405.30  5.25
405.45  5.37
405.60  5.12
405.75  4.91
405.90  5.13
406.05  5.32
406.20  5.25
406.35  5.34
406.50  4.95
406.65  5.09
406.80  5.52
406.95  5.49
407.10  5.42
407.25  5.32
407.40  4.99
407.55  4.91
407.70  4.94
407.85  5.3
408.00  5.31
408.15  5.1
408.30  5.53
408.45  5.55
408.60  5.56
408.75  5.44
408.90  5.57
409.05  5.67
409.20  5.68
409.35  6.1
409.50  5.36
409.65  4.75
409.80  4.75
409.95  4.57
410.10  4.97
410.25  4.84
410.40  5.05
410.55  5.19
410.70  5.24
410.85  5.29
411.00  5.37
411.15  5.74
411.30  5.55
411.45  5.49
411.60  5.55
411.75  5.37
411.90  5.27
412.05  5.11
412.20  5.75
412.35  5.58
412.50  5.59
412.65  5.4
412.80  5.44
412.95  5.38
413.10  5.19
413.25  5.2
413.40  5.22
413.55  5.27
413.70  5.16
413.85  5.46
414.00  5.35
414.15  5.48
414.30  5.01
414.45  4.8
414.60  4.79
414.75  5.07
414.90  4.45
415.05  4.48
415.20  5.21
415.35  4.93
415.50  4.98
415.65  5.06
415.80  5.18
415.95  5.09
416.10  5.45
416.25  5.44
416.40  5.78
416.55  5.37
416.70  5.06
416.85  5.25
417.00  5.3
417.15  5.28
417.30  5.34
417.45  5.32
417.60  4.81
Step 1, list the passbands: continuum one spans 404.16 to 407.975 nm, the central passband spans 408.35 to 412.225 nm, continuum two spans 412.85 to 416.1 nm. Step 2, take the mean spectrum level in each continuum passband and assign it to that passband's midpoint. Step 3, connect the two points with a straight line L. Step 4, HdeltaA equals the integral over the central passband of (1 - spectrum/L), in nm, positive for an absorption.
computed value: -0.15 nm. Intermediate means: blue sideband 5.17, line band 5.33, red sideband 5.09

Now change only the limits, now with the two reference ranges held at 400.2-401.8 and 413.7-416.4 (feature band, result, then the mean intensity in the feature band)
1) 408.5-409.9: -0.032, 5.42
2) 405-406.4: 0.053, 5.21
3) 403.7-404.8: 0.085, 5.04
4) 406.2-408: 0.052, 5.21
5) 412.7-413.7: -0.023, 5.28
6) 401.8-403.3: 0.014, 5.47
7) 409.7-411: 0.062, 5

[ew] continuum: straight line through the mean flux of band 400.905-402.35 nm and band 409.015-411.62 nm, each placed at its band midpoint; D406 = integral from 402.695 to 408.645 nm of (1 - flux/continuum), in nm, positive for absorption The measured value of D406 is 0.273 nm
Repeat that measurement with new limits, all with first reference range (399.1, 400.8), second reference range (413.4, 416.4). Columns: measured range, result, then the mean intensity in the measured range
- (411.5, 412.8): -0.08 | 5.45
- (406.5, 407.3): -0.01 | 5.33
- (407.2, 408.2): 0.02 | 5.12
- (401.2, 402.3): -0.05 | 5.56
